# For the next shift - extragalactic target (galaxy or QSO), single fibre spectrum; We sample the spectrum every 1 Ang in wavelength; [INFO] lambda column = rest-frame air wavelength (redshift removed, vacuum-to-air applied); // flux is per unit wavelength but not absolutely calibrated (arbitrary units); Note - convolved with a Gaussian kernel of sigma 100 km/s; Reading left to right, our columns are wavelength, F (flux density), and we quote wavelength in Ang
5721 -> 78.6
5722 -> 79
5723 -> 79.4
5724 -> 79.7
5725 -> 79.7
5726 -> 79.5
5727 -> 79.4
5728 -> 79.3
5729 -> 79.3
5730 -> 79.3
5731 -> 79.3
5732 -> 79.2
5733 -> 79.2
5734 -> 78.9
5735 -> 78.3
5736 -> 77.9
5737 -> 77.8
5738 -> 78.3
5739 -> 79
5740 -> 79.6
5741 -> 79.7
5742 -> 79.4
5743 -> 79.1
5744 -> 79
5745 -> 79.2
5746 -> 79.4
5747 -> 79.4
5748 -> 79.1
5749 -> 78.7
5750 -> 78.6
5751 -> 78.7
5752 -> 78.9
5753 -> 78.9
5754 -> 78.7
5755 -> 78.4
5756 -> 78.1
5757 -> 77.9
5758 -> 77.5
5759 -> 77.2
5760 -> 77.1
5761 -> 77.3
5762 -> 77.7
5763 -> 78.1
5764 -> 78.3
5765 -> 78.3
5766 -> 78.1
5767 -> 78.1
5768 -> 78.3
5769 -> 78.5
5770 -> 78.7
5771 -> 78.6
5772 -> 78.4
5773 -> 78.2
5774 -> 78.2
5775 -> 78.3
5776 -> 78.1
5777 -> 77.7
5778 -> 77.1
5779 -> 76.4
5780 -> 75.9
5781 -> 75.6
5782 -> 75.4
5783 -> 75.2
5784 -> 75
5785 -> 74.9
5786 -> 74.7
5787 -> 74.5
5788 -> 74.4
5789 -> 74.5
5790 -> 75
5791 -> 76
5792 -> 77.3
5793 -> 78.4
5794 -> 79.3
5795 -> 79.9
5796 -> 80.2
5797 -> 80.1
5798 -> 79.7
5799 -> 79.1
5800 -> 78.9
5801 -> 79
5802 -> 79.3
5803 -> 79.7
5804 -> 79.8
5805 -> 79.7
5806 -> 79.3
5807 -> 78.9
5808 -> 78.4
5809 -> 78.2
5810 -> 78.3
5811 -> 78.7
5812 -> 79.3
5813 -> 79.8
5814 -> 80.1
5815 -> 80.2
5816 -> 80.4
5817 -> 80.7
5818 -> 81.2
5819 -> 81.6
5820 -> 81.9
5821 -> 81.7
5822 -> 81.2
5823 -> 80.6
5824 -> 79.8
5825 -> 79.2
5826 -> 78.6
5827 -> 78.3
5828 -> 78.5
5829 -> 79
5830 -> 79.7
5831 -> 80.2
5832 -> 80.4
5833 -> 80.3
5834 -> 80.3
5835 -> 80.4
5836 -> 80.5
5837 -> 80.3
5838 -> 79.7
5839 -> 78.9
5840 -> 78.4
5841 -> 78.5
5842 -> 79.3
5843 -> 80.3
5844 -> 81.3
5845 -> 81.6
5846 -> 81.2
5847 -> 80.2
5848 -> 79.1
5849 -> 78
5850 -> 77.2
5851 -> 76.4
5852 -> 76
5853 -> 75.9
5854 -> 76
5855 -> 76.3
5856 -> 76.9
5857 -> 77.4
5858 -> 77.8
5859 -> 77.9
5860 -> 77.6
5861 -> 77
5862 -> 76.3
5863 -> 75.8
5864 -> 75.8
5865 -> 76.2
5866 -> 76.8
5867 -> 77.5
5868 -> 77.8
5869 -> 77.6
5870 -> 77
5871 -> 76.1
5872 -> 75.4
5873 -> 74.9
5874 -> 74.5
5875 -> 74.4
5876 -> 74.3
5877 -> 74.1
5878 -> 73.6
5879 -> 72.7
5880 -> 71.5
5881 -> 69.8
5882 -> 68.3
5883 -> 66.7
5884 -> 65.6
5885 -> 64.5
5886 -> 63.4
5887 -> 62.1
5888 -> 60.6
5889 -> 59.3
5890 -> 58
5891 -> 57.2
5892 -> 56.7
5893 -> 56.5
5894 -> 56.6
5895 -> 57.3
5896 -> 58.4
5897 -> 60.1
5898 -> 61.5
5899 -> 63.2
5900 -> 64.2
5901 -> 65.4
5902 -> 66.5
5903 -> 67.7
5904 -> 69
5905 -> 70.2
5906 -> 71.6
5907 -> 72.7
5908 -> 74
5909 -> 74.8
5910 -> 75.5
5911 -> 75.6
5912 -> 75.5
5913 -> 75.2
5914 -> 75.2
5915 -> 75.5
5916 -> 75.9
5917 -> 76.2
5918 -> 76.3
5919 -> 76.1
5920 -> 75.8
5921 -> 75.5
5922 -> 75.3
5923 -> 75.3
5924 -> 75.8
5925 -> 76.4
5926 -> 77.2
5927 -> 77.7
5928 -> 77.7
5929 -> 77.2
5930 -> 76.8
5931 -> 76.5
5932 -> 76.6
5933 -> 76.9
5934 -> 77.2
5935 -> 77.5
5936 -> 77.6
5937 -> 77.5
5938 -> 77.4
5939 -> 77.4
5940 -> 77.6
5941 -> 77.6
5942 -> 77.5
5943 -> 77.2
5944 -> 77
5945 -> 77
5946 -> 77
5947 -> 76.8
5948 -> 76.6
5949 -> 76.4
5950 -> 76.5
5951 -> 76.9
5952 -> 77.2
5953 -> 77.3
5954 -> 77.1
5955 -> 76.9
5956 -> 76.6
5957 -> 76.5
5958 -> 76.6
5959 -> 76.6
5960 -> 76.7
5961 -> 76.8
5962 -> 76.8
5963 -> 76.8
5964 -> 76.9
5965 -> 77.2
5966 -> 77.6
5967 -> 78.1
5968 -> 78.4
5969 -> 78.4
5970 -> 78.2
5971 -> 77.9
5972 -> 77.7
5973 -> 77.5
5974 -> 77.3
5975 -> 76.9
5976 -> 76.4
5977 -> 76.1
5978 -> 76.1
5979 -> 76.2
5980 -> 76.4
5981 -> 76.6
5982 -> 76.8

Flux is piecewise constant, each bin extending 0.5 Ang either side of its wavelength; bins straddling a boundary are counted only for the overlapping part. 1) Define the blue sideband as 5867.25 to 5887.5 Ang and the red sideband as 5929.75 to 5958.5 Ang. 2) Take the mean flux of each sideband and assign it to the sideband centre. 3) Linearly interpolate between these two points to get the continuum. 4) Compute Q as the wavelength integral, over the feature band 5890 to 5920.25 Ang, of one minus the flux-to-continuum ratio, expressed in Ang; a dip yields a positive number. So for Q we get 2.3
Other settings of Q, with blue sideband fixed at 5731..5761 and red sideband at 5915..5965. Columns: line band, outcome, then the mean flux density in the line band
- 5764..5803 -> 0.40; 77.5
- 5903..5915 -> 0.57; 73.4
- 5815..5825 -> -0.38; 80.9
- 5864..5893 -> 2.86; 69.8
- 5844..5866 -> 0.02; 77.5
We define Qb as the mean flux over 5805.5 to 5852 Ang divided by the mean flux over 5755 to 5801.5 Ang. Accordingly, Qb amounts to 1.03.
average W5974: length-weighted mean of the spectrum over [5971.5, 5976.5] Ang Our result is 77.2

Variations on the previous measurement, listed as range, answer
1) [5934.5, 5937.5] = 77.5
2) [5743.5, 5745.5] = 79.1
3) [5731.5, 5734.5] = 79.1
